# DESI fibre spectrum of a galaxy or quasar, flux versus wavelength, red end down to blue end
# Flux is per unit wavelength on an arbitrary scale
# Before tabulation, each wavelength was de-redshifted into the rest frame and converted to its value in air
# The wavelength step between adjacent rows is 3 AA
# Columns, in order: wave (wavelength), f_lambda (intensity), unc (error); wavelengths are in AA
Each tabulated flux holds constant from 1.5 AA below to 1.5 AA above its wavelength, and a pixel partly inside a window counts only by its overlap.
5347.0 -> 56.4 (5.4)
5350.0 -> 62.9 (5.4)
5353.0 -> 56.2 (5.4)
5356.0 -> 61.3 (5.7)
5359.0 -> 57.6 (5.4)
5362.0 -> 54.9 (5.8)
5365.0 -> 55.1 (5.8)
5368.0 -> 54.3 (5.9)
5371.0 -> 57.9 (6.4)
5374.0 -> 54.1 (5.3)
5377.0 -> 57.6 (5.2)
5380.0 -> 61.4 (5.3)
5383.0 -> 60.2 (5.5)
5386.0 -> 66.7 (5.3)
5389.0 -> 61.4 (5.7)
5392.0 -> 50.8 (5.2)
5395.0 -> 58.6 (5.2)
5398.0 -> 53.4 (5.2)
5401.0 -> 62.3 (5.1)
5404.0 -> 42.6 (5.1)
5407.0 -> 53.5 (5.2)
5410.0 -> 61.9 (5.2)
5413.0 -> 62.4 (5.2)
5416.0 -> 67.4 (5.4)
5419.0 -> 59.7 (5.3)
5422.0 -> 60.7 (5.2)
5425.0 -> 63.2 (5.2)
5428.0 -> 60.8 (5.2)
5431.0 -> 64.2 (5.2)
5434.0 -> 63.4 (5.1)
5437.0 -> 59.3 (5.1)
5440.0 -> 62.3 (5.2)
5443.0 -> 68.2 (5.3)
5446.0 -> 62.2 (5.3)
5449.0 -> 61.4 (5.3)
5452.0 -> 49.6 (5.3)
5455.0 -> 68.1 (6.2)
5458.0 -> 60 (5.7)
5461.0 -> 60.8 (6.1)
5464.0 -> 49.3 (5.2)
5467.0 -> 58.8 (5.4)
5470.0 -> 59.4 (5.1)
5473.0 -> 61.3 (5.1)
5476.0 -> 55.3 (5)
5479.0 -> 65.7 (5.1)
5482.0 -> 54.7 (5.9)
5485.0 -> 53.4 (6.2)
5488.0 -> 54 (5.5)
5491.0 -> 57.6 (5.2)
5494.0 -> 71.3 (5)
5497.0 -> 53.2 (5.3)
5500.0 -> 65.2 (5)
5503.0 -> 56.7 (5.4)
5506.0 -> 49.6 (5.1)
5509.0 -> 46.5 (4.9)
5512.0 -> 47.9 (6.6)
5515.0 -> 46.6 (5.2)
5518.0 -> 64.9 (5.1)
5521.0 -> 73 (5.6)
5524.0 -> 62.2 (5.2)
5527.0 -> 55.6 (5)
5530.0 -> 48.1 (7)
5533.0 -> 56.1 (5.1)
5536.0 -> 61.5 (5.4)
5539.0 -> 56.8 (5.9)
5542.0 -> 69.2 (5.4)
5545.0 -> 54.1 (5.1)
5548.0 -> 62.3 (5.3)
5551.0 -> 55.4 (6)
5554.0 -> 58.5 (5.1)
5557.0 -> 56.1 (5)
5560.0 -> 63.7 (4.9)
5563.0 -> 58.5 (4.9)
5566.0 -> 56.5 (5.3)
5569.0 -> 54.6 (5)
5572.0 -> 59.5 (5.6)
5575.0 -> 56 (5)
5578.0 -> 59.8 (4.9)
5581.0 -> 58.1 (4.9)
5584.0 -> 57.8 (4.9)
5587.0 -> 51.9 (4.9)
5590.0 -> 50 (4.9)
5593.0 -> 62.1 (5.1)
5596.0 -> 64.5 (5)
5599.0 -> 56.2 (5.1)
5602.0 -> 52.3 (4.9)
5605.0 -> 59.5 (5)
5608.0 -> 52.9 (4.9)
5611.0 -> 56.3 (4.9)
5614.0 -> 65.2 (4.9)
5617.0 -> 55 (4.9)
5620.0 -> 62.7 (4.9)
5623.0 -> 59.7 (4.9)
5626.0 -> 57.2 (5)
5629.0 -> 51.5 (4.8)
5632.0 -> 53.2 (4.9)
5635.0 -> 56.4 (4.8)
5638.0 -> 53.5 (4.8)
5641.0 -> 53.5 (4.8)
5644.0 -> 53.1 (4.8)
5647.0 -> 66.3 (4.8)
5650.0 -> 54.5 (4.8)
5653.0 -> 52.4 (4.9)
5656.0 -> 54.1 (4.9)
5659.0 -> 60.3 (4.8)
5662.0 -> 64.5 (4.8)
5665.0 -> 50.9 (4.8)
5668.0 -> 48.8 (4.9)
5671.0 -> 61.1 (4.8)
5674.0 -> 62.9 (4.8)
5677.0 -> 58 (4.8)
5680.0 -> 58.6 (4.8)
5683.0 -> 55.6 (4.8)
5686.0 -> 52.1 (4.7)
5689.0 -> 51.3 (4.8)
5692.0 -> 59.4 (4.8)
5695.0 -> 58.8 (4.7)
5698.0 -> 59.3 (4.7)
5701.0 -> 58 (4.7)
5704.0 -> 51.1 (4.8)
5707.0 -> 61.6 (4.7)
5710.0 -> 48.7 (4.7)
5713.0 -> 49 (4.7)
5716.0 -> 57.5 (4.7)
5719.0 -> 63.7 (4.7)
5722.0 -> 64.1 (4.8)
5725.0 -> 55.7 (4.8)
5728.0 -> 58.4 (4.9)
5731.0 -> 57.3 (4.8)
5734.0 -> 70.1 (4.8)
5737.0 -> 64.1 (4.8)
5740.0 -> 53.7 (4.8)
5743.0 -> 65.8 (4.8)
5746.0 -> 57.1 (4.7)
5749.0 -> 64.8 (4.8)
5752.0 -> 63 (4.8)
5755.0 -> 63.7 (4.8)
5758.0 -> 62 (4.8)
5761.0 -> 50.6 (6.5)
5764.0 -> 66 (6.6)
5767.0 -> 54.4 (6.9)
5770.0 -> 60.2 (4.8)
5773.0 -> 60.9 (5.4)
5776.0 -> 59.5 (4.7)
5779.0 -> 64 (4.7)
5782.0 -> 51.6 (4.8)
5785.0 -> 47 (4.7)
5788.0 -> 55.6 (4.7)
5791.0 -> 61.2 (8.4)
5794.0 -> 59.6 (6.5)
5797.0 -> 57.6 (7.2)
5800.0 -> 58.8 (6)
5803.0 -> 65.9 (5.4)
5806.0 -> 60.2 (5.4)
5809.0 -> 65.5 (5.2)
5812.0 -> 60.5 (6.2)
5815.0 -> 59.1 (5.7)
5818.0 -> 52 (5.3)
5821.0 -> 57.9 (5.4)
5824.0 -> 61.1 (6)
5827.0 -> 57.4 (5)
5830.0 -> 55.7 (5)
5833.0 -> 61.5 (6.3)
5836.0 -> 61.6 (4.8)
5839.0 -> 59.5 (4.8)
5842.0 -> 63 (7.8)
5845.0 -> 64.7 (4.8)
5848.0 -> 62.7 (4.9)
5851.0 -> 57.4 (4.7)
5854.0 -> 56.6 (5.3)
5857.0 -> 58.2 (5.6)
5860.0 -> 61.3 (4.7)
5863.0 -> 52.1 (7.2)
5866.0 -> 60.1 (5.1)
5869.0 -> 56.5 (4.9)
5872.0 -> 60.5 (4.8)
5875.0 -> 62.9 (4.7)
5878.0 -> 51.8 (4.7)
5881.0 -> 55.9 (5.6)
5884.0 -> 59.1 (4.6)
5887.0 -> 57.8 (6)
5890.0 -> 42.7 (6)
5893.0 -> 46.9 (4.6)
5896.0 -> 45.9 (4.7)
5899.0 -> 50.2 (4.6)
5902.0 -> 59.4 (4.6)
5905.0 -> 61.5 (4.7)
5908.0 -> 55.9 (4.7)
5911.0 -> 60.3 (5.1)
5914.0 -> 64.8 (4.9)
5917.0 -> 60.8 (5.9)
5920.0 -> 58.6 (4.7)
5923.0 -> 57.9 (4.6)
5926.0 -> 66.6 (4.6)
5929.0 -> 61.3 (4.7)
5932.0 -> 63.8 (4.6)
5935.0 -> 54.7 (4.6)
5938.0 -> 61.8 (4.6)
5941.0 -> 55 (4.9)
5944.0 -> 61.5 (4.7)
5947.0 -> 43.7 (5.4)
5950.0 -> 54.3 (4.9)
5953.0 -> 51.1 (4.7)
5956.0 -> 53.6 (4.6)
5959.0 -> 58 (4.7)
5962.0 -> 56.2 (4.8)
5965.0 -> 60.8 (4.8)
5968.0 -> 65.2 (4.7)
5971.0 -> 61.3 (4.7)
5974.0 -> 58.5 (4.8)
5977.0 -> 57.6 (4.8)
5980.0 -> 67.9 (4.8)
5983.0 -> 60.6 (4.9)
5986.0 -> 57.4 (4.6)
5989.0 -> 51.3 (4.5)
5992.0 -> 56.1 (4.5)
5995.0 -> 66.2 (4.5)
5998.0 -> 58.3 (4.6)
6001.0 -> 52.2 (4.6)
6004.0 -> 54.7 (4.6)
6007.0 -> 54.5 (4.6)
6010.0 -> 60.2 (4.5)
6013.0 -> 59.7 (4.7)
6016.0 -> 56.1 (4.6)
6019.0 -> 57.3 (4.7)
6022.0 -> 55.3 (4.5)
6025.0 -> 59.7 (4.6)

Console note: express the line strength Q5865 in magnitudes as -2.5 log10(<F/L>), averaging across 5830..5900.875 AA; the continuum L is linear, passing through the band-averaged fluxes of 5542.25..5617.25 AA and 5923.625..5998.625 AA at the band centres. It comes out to 0.03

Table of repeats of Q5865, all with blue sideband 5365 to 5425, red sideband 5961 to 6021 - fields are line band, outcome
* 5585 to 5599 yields 0.025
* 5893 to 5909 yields 0.092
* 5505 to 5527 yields 0.046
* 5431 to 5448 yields -0.086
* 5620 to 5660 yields 0.046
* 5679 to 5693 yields 0.063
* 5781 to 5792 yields 0.095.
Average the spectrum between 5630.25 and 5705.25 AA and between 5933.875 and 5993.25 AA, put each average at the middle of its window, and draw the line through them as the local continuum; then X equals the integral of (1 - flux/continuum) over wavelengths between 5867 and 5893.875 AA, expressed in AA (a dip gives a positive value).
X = 0.88 AA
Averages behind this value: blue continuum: 56.3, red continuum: 57.4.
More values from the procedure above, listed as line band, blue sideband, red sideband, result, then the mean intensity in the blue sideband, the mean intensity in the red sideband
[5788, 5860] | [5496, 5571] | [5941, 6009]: -3.2 AA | 57.4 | 57.3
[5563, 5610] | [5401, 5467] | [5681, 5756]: 1.9 AA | 60.1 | 58.5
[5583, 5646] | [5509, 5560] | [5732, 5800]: 2.1 AA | 57.8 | 59.6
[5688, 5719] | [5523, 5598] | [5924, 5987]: 1.2 AA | 57.9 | 58.6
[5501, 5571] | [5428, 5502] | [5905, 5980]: 3.0 AA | 59.9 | 58.7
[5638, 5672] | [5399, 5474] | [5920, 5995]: 1.8 AA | 60.1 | 58.3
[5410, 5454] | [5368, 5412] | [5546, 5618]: -3.5 AA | 57.3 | 57.6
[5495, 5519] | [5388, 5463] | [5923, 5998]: 2.3 AA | 59.8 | 58.5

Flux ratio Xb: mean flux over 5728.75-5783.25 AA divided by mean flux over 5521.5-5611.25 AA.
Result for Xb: 1.0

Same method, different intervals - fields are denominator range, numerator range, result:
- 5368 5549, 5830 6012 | 0.99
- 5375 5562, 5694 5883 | 1.00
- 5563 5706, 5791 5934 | 1.03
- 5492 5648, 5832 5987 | 1.01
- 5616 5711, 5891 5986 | 1.03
